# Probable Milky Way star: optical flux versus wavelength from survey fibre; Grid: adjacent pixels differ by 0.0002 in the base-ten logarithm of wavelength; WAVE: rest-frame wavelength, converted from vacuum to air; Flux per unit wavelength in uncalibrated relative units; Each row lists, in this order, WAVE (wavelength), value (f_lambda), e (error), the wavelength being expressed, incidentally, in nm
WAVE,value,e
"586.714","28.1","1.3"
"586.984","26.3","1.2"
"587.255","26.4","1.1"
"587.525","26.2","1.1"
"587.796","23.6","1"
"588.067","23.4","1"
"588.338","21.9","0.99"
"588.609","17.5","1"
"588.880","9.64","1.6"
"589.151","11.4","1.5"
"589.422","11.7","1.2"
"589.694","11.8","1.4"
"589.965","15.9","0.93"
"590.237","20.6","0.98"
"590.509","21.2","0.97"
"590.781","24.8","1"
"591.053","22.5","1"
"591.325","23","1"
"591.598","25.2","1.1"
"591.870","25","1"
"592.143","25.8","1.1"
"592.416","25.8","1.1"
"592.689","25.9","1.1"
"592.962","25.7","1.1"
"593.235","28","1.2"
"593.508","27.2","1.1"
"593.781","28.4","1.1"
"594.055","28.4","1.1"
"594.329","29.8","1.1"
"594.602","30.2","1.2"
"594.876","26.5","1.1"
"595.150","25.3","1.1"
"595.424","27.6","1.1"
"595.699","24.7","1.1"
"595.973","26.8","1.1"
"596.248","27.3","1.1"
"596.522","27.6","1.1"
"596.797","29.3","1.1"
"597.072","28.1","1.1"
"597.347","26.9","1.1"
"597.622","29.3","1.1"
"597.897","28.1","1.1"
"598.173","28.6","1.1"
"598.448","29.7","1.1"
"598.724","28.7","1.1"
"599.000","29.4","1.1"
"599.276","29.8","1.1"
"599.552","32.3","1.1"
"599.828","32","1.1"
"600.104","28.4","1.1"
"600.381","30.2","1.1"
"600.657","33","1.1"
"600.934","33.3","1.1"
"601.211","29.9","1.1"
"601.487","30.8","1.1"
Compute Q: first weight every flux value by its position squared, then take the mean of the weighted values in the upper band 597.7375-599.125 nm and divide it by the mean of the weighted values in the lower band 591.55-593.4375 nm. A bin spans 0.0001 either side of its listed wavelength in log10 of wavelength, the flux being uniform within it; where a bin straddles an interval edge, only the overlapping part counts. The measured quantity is 1.13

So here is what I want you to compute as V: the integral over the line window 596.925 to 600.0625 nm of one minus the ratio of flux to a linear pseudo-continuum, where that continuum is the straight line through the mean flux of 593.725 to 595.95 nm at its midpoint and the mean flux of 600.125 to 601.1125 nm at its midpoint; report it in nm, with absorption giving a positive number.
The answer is 0.08 nm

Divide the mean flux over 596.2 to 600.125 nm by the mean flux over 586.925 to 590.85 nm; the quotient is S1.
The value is 1.51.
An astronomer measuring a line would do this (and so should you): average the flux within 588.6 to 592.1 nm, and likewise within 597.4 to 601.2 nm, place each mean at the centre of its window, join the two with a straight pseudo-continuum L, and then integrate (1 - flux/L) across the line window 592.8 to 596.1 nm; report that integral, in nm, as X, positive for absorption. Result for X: -0.48 nm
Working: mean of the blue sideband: 18.7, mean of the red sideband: 30.1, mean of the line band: 27.4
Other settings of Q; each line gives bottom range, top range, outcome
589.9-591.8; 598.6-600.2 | 1.40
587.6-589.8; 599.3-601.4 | 1.95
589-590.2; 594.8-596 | 2.00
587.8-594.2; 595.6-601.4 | 1.37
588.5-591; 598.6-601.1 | 1.96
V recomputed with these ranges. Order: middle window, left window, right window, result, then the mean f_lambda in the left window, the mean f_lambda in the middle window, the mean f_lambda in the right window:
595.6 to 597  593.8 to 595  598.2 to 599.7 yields 0.094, 28.7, 27.3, 29.9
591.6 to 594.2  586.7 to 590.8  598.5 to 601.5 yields -0.318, 19.6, 26.6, 30.7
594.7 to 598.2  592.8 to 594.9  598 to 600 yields 0.202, 28.1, 27.4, 30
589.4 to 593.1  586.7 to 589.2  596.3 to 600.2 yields 0.298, 21.5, 22.1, 29.1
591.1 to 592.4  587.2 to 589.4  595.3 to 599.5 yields -0.113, 19.3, 24.7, 28.2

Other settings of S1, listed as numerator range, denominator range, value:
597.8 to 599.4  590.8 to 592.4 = 1.19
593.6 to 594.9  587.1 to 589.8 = 1.56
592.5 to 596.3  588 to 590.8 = 1.62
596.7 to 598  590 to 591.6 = 1.27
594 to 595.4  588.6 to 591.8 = 1.55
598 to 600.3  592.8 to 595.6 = 1.08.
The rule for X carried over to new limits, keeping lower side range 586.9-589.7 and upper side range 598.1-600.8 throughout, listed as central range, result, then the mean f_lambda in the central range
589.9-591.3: 0.01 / 21.4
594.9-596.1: 0.01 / 26.1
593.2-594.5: -0.19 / 28.4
